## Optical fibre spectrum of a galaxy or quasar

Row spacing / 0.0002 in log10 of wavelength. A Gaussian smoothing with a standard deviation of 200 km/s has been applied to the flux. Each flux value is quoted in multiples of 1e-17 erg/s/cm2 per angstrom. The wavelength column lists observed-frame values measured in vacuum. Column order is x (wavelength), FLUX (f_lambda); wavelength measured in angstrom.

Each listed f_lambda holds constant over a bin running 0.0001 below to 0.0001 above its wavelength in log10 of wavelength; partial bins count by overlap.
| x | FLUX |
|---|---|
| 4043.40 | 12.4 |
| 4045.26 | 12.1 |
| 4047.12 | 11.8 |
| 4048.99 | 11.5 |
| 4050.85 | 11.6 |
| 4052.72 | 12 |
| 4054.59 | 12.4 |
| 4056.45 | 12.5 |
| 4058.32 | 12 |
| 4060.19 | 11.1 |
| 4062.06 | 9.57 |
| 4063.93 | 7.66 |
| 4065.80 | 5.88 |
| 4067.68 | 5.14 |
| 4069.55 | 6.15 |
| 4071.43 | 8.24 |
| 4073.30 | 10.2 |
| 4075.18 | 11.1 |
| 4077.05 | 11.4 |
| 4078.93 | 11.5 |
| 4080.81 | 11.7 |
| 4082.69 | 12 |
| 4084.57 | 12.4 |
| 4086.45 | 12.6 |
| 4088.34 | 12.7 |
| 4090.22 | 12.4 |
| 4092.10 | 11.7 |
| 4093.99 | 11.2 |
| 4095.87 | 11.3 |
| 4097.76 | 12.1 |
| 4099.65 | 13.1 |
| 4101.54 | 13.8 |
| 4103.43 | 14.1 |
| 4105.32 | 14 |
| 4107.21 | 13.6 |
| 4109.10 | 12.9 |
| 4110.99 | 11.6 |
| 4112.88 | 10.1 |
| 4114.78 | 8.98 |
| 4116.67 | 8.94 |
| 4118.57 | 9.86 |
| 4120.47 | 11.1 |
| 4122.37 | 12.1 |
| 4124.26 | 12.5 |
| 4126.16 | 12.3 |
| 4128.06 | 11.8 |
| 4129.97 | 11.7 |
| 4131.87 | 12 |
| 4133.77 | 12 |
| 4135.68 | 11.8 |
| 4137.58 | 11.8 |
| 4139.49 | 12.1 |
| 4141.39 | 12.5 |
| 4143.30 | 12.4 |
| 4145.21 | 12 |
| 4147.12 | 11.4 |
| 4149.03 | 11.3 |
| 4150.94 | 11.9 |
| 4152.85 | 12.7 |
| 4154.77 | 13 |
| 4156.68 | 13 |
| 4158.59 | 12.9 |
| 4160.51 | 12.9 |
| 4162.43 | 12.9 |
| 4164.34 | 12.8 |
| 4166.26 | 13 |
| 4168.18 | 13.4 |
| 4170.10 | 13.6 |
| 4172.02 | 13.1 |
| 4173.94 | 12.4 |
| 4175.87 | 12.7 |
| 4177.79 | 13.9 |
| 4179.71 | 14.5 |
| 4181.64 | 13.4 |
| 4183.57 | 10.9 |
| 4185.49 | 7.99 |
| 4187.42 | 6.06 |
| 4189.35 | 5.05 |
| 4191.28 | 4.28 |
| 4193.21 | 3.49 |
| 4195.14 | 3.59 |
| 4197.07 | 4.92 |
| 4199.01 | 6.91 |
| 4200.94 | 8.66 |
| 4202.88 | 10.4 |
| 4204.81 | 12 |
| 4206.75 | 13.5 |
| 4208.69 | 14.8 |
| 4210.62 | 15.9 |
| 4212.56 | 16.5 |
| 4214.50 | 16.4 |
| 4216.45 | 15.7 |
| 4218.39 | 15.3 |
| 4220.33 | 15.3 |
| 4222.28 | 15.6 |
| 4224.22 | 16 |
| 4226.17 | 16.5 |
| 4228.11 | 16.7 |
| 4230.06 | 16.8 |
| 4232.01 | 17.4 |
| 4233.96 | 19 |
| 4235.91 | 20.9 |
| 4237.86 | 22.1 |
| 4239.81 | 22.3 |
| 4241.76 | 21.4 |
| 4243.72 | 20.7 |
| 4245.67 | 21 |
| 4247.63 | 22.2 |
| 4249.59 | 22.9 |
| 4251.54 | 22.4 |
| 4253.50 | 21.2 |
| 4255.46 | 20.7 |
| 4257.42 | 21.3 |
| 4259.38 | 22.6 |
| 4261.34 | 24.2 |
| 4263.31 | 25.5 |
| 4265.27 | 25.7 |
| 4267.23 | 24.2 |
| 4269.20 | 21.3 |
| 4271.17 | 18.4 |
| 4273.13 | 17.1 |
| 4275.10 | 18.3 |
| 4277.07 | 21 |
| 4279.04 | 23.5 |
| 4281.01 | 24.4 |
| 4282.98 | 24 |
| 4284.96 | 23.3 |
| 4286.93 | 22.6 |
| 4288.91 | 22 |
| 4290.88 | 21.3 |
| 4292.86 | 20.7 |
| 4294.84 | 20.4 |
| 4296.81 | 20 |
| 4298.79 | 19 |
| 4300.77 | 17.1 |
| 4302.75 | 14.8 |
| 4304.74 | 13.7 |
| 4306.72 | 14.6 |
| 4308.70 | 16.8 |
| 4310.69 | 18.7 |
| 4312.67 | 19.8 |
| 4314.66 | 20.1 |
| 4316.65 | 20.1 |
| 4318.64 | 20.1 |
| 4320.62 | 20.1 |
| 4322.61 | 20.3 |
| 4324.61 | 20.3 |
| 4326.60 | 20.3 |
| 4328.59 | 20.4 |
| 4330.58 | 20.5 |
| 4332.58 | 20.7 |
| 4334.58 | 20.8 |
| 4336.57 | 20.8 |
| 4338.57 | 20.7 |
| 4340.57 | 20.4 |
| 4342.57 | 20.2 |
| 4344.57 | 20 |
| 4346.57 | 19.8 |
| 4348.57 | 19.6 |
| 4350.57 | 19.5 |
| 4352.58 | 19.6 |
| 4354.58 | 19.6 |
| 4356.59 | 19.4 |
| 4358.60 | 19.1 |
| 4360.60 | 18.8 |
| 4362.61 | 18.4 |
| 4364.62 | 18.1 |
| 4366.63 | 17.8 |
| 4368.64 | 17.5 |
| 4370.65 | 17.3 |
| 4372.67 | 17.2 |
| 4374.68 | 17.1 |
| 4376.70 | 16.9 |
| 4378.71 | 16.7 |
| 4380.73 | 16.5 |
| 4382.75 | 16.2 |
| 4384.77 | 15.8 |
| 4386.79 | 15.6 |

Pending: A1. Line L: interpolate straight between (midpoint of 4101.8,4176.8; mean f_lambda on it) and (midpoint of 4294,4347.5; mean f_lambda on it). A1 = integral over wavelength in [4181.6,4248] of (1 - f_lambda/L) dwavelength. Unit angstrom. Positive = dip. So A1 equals 6.2 angstrom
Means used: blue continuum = 12.2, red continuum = 19.3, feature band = 13.9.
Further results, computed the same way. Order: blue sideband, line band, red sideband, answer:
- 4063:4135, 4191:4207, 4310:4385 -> 7.8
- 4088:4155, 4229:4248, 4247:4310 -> -1.8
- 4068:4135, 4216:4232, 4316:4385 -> -0.9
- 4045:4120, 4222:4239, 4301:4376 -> -2.6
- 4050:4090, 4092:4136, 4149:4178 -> -1.0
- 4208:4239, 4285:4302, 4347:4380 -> -2.7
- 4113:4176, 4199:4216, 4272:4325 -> 2.3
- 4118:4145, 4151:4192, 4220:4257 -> 8.2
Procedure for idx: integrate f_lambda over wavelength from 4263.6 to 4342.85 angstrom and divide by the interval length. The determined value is 20.3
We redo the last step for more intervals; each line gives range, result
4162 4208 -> 10.1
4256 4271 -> 23.2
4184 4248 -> 14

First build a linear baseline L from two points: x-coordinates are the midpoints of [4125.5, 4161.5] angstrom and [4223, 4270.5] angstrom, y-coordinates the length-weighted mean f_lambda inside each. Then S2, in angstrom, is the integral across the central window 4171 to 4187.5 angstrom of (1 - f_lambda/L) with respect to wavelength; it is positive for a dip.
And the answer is 3.5 angstrom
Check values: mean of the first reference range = 12.2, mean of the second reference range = 21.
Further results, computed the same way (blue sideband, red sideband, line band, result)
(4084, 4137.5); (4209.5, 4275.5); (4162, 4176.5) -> 2.2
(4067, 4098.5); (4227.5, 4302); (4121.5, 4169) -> 6.8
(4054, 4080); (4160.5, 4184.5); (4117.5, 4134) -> -0.2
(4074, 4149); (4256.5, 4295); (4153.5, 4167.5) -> 1.9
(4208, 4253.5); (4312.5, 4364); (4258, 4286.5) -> -4.9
